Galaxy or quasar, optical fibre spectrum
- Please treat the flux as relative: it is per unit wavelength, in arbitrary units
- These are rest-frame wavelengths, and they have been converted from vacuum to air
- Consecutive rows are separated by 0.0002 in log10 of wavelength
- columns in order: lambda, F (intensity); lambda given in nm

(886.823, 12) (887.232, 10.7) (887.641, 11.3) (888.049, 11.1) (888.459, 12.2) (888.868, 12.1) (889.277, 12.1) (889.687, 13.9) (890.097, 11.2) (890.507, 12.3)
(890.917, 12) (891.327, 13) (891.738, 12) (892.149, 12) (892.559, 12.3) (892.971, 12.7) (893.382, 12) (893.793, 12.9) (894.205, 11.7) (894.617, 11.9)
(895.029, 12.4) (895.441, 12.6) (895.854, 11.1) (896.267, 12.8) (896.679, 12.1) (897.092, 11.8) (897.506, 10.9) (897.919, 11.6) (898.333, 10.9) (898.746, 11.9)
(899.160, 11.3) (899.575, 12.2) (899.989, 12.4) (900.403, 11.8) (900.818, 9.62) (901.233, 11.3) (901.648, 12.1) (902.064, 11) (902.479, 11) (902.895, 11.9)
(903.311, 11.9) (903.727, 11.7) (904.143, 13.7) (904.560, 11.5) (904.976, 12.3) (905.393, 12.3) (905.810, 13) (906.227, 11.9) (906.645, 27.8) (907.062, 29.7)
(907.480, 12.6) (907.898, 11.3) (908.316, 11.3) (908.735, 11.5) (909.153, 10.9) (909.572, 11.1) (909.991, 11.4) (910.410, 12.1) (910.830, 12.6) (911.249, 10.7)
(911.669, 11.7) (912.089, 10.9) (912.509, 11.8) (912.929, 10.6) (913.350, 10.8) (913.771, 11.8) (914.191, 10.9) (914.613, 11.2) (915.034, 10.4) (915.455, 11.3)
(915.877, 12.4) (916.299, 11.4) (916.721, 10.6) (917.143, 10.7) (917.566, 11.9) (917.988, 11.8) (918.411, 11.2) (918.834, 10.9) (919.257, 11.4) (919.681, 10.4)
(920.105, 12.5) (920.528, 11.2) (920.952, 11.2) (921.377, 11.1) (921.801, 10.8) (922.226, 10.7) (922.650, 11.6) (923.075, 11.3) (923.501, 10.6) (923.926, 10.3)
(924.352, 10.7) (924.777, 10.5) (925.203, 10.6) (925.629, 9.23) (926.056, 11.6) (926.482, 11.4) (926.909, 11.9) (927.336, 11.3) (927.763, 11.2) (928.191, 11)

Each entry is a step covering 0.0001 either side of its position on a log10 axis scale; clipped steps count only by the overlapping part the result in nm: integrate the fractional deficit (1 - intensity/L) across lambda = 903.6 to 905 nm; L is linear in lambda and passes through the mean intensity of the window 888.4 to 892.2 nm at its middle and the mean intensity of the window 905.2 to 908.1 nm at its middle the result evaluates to 0.34 nm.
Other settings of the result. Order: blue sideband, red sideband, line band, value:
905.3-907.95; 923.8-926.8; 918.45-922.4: 0.41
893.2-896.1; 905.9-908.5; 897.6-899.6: 0.33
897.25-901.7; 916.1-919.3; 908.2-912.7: -0.06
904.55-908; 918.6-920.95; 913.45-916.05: 0.36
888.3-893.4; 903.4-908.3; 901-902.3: 0.26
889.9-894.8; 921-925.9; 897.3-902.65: 0.19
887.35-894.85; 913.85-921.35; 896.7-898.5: 0.08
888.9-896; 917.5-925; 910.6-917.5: 0.08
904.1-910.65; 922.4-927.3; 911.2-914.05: 0.41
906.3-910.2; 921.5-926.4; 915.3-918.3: 0.31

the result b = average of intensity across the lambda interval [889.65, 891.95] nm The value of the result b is 12.3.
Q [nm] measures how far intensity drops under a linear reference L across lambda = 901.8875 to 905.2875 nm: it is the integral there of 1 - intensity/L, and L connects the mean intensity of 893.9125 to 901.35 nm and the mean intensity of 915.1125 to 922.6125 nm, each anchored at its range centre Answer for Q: -0.094 nm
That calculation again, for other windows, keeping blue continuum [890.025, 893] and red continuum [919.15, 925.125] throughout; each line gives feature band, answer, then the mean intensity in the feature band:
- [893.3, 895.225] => -0.015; 12.2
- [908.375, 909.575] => 0.034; 11.2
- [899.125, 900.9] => 0.039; 11.6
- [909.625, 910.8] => -0.033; 11.8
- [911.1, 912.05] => 0.020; 11.2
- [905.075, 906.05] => -0.078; 12.6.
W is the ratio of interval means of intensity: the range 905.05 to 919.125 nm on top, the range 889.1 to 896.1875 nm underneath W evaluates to 1.0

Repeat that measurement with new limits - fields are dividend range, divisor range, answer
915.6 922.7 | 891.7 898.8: 0.94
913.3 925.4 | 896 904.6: 0.95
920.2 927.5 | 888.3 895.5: 0.89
